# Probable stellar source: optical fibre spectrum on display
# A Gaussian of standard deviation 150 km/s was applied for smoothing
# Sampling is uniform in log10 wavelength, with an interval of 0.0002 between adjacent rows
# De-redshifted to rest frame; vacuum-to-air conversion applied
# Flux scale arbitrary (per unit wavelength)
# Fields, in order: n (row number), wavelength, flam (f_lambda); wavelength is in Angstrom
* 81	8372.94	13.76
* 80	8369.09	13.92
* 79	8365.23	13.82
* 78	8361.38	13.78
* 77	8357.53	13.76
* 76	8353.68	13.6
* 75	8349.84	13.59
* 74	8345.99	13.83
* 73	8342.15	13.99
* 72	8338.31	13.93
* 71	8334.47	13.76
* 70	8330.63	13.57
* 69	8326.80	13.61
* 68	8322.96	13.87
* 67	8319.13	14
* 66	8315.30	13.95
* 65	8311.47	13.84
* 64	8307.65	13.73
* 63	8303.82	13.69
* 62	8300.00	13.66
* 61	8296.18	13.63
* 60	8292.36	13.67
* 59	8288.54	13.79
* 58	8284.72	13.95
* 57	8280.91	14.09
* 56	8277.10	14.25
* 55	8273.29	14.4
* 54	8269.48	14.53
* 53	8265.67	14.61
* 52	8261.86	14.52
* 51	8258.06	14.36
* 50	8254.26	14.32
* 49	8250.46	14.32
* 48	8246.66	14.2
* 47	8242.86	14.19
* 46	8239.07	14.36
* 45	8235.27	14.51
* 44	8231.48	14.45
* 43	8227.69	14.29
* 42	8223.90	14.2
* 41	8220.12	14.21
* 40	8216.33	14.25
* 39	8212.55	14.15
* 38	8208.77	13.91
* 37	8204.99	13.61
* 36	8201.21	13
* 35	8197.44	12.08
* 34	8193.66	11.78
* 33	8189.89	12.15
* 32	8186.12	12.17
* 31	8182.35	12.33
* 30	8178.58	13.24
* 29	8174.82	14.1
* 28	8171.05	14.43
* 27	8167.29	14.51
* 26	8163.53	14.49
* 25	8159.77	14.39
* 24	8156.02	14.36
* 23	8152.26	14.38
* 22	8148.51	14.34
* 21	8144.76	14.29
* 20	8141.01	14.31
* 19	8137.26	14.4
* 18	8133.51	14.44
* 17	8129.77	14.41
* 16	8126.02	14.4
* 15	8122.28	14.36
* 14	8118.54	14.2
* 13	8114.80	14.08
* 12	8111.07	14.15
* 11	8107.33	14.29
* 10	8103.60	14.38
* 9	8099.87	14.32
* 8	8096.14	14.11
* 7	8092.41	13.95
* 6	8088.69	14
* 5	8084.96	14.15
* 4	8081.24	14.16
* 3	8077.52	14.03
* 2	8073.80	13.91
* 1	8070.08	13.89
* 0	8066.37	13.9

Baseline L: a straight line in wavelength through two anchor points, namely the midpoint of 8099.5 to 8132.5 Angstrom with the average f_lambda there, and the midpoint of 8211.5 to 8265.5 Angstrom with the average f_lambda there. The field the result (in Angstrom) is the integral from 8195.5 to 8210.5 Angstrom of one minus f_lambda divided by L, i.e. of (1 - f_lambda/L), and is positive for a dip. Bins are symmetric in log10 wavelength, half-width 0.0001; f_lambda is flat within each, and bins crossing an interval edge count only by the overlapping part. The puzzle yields 1.2 Angstrom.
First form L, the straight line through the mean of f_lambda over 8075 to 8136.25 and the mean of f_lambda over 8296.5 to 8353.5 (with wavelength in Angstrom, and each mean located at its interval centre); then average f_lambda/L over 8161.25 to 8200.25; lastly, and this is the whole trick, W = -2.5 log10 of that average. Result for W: 0.07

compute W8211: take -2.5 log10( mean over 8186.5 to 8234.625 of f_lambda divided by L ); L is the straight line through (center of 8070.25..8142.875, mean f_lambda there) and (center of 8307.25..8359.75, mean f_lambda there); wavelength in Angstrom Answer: 0.04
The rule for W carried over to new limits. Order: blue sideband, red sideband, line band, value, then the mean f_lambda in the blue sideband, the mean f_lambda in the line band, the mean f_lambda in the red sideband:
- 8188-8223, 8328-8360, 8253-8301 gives -0.049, 13.3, 14.1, 13.8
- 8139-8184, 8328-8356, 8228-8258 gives -0.030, 14.1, 14.3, 13.8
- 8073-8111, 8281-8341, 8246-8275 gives -0.042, 14.1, 14.4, 13.8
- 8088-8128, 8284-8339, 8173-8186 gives 0.078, 14.2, 13.1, 13.8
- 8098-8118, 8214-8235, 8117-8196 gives 0.031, 14.2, 13.9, 14.3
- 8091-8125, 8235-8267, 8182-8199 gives 0.183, 14.2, 12.1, 14.4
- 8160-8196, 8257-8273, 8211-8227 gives -0.028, 13.3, 14.2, 14.5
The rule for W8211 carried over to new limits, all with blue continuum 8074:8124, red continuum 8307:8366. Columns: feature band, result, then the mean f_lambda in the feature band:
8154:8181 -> -0.01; 14.2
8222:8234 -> -0.03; 14.3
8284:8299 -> 0.01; 13.7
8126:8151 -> -0.02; 14.4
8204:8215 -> 0.00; 13.9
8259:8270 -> -0.05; 14.5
